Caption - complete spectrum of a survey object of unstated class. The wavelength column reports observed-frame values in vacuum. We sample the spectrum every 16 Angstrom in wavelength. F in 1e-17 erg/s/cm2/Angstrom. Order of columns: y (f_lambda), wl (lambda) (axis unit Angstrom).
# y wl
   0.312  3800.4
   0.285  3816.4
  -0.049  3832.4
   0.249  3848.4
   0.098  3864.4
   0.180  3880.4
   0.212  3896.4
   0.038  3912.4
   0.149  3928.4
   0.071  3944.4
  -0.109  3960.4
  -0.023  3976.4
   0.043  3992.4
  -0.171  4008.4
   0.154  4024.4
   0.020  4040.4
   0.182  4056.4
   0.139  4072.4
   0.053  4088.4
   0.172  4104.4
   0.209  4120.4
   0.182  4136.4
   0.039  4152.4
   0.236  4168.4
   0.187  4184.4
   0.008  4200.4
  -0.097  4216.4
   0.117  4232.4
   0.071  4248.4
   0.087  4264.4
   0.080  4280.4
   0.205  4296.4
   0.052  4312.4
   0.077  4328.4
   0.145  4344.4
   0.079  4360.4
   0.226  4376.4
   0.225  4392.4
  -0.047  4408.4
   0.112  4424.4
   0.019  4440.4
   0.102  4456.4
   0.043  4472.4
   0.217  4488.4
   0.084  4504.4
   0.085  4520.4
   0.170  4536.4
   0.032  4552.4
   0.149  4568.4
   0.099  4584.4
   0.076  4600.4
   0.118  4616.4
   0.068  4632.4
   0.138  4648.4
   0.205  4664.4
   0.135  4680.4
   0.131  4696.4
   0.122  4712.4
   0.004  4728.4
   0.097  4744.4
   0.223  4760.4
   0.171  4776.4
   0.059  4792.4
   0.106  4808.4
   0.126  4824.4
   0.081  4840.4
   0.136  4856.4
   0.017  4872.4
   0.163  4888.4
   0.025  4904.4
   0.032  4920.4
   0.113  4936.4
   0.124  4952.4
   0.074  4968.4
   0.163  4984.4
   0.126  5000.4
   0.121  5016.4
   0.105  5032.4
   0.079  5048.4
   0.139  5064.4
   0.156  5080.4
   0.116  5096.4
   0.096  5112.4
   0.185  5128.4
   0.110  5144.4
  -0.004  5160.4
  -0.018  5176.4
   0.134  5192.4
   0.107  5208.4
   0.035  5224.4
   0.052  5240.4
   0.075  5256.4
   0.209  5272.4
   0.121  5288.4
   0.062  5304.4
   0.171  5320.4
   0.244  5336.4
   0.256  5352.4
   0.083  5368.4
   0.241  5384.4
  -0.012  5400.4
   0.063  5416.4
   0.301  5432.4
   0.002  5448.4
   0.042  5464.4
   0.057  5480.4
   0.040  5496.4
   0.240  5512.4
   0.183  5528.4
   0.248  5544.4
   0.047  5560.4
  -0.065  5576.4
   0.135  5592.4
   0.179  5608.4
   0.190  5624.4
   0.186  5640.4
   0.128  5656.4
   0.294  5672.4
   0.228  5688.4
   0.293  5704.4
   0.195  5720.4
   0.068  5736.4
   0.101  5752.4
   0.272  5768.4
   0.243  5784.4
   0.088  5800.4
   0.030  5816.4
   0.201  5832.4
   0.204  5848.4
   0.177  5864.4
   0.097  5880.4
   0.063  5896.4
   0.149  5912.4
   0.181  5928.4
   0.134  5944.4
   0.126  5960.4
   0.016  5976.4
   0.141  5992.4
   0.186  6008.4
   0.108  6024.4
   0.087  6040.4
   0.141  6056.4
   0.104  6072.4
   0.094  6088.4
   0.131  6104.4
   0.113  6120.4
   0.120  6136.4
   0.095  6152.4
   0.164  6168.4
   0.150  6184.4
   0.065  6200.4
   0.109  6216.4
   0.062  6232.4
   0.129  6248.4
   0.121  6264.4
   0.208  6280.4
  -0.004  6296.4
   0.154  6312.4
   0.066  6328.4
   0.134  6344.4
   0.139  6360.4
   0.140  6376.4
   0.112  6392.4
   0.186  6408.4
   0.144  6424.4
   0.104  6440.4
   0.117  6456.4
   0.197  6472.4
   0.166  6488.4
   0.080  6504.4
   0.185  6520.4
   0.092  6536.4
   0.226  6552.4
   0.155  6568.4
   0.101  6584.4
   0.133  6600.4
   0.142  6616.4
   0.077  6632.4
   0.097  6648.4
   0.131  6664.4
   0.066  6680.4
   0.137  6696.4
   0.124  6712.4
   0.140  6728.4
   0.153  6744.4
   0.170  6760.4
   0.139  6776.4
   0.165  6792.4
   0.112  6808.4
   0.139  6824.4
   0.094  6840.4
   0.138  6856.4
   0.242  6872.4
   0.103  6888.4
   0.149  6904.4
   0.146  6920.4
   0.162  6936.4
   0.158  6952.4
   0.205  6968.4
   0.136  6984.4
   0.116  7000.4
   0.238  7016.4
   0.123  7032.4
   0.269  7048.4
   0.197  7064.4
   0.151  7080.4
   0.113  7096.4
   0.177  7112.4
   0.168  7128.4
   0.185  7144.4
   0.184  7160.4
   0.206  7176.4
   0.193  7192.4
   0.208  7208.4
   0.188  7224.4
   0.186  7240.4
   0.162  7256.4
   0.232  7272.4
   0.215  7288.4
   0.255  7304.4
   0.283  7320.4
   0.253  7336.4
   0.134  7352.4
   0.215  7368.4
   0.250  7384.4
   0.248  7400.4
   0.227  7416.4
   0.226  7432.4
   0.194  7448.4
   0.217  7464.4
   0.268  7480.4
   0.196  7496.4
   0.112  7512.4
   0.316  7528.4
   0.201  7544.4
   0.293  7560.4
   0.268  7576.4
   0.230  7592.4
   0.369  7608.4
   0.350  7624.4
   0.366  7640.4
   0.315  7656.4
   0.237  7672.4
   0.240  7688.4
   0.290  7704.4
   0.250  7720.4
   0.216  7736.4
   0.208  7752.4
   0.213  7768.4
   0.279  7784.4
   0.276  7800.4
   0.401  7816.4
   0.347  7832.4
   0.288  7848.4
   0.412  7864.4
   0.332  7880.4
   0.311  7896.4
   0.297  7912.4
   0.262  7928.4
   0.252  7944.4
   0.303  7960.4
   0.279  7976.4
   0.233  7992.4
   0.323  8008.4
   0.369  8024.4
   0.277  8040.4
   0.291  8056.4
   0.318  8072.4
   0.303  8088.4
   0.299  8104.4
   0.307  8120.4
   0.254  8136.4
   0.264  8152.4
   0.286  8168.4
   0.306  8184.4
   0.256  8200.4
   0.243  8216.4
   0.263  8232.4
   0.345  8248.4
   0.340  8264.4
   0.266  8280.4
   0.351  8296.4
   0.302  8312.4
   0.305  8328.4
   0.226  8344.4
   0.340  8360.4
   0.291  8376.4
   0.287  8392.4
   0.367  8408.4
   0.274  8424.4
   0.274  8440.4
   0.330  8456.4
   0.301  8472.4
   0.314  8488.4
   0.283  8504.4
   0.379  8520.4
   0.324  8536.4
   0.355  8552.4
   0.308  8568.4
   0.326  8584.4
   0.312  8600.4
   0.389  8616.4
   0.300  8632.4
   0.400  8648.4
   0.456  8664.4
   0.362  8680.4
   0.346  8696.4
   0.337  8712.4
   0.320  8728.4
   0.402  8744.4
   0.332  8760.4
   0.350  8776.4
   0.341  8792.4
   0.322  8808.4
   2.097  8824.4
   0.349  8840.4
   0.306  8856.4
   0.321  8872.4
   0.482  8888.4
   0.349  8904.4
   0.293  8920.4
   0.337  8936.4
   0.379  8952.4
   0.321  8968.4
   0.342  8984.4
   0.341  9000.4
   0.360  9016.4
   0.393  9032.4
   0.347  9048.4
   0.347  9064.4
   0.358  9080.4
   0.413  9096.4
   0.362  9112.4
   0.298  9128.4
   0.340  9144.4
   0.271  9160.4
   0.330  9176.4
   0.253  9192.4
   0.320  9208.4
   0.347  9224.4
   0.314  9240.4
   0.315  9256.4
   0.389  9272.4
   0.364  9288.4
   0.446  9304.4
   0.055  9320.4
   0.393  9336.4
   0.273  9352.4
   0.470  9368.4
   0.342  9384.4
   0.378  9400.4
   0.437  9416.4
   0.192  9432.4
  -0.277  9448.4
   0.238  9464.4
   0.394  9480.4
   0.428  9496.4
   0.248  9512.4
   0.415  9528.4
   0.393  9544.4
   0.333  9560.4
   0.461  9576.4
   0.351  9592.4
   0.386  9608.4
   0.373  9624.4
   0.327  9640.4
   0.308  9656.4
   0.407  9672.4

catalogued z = 0.892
